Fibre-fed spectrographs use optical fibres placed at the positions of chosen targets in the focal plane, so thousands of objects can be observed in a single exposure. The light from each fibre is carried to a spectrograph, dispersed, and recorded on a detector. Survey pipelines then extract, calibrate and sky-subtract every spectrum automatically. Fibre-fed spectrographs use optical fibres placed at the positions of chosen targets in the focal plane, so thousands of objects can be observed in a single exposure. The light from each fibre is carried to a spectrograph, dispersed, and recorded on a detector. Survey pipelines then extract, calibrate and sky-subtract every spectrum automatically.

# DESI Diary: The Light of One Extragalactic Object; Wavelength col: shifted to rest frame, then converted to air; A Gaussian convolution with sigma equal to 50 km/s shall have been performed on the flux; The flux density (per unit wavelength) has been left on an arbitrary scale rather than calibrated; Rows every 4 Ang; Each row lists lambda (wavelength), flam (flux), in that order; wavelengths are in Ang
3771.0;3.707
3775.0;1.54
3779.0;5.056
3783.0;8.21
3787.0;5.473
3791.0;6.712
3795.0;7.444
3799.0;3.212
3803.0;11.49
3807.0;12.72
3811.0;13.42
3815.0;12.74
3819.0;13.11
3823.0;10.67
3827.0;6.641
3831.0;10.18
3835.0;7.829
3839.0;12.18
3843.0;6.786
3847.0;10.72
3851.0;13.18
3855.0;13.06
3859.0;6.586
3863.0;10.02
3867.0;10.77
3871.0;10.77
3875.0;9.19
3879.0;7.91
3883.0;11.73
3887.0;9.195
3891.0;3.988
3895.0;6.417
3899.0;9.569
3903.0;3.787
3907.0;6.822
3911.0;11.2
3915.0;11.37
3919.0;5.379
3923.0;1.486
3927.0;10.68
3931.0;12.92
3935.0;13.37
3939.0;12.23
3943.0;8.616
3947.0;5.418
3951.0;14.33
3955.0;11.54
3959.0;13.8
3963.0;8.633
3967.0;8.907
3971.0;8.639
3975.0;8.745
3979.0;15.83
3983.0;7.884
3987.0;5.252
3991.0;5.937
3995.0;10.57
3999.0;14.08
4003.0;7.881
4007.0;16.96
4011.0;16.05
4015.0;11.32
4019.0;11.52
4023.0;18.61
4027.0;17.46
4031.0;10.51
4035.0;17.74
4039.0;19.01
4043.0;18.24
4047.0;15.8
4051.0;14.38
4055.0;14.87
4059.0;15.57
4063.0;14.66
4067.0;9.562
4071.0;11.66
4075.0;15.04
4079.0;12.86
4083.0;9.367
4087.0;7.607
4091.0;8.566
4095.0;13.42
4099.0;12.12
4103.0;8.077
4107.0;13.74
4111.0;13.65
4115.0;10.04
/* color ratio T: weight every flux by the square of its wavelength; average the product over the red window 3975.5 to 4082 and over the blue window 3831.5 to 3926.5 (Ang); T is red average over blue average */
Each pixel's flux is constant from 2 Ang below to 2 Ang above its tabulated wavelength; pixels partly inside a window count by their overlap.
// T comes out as 1.65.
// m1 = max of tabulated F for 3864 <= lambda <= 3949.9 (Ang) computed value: 13.37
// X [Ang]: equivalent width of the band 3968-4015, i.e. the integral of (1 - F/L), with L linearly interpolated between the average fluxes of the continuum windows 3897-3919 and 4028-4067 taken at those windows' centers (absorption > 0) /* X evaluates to 7.1 Ang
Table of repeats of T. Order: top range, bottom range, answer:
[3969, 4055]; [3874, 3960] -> 1.51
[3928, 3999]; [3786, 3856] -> 1.12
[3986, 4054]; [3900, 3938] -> 1.67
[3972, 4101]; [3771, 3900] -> 1.58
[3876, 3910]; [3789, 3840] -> 0.80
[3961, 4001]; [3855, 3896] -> 1.12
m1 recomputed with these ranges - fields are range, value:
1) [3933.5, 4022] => 16.96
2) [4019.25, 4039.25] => 19.01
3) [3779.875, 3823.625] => 13.42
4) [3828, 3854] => 13.18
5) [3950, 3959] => 14.33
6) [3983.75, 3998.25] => 10.57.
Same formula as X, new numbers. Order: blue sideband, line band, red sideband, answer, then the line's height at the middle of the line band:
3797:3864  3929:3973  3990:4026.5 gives 4.7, 12.1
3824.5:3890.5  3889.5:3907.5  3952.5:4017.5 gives 7.0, 10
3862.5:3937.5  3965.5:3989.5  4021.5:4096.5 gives 4.5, 11.3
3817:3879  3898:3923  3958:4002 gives 6.2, 9.88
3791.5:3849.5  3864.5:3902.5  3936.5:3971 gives 5.5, 10.1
